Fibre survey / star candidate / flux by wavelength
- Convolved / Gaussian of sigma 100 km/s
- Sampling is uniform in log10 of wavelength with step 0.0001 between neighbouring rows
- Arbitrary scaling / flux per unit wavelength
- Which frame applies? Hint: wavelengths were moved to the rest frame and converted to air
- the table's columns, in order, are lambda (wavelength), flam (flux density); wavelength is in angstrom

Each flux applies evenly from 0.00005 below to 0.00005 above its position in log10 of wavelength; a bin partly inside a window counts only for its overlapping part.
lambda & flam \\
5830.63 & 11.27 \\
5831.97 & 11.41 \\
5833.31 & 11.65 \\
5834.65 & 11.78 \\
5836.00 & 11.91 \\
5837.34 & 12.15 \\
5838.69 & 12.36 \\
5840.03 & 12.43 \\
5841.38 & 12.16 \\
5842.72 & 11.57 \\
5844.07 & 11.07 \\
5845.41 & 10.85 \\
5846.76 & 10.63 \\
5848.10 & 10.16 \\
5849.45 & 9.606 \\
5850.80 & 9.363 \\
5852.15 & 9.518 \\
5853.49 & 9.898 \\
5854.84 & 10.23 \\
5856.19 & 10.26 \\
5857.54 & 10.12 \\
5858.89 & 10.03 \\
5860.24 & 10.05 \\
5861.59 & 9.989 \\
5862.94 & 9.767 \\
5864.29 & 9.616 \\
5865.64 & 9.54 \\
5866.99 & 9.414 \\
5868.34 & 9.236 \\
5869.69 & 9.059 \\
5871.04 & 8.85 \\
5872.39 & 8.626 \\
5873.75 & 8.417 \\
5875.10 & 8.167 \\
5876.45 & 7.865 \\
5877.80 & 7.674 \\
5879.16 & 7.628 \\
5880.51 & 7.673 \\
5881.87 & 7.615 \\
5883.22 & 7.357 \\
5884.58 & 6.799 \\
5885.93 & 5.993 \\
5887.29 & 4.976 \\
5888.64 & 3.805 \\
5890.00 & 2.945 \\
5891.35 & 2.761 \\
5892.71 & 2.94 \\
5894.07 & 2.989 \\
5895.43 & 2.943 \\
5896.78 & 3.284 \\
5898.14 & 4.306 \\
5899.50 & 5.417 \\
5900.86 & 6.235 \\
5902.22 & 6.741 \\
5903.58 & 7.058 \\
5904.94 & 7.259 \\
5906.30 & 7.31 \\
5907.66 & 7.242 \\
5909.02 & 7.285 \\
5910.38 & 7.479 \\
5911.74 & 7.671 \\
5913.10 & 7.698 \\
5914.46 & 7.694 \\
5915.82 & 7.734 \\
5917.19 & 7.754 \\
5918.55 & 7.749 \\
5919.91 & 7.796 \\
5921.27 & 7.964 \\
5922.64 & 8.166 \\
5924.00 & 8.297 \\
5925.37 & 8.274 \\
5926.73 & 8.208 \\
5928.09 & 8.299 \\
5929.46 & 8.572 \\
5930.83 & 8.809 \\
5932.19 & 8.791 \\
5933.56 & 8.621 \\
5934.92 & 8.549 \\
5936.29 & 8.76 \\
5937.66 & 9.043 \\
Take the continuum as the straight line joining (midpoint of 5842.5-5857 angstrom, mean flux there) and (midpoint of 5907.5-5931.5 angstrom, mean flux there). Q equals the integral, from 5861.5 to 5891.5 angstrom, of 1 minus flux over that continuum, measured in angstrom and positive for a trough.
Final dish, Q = 5.8 angstrom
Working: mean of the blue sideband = 10.2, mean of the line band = 7.59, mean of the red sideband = 7.94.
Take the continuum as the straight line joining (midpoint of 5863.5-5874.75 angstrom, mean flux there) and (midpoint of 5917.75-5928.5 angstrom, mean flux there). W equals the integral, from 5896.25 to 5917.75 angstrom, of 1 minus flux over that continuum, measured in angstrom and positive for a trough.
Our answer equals 4.1 angstrom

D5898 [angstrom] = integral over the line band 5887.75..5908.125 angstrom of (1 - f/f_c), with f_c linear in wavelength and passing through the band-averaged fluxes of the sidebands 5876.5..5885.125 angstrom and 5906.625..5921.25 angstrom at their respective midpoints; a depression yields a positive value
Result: 7.3 angstrom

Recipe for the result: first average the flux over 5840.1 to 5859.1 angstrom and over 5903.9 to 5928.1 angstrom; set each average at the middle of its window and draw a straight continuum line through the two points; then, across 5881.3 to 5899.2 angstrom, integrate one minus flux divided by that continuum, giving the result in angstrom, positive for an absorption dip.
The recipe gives 8.8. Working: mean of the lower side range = 10.5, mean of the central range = 4.52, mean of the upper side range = 7.75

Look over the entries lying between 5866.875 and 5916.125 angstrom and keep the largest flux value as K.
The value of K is 9.414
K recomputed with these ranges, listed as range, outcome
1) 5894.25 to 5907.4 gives 7.31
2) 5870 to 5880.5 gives 8.85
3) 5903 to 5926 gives 8.297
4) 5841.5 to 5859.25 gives 11.57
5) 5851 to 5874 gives 10.26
